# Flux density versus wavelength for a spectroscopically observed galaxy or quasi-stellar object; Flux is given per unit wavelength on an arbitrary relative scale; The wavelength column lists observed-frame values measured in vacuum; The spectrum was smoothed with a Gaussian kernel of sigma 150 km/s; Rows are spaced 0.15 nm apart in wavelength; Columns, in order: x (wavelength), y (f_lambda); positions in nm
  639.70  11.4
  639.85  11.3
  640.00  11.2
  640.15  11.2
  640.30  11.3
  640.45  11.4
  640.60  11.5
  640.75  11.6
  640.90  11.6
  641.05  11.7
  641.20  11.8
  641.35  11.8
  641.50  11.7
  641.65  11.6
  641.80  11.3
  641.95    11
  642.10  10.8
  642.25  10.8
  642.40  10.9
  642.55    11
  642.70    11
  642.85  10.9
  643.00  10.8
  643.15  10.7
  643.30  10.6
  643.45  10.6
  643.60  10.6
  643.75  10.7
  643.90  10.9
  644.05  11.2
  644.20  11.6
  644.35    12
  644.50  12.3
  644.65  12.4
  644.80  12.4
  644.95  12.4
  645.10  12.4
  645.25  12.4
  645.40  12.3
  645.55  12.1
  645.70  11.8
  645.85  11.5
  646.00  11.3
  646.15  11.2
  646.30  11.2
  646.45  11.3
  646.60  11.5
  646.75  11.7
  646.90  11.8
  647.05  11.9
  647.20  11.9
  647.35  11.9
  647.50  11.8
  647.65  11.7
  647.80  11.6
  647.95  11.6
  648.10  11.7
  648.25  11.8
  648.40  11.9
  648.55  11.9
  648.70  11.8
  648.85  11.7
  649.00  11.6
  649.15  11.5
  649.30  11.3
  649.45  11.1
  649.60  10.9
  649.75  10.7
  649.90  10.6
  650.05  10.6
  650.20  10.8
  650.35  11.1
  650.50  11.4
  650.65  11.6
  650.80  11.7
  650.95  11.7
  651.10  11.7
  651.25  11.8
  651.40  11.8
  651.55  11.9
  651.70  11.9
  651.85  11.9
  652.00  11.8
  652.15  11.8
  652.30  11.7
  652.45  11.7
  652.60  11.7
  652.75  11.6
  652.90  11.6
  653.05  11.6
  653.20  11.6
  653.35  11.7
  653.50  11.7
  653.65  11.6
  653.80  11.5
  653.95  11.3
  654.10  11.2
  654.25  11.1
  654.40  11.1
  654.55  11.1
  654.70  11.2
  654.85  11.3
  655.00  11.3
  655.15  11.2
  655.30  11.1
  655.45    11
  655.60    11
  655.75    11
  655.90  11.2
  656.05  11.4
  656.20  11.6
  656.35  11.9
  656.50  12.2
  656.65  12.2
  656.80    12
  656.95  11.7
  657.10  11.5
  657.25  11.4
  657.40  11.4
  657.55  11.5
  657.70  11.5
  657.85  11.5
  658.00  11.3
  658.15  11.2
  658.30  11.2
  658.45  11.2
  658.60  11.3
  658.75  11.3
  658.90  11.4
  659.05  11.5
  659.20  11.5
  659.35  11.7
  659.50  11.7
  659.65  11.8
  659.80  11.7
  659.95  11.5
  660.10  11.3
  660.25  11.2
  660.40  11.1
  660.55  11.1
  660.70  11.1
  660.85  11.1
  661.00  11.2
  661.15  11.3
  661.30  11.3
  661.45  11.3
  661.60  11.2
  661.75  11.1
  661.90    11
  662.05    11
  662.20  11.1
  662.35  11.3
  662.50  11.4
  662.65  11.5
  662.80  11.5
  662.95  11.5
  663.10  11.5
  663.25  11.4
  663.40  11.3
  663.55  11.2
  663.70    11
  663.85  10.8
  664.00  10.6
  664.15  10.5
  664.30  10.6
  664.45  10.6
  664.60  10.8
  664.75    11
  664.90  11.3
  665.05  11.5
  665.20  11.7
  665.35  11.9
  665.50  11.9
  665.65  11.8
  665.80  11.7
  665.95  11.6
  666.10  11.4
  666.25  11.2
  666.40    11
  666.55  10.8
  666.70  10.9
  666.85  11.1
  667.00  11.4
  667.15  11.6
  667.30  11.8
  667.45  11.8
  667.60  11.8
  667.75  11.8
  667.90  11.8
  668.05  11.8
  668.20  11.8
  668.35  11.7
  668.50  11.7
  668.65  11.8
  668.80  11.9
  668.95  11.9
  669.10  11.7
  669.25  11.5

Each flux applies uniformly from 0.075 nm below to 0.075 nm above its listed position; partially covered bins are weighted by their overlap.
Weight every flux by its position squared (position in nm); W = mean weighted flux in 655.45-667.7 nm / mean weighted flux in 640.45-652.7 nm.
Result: 1.03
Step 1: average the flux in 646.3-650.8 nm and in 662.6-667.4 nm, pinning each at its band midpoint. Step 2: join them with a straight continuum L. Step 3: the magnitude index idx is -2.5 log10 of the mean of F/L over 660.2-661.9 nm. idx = 0.01 mag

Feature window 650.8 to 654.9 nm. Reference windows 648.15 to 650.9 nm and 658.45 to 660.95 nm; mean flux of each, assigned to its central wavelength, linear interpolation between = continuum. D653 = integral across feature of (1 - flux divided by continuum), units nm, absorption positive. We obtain -0.082 nm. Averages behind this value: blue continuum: 11.3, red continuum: 11.4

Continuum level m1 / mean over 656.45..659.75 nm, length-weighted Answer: 11.5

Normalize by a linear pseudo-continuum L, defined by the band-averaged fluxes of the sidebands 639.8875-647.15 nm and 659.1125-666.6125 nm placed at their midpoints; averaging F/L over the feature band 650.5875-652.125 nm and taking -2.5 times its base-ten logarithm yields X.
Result -0.04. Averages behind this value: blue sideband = 11.5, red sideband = 11.3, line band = 11.8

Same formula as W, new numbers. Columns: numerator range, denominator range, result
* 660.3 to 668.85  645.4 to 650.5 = 1.04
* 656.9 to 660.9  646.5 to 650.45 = 1.03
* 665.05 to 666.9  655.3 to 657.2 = 1.02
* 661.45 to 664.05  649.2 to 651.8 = 1.03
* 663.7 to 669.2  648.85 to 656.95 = 1.04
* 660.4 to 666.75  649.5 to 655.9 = 1.02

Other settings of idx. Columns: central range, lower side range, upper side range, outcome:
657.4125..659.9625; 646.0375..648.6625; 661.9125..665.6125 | -0.01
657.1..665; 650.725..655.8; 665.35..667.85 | 0.02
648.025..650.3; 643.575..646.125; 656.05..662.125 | 0.03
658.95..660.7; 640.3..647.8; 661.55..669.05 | 0.00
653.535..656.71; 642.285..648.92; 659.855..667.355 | 0.00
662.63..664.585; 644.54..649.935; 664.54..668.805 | 0.05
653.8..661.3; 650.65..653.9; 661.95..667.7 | 0.01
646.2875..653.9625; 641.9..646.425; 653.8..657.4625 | -0.02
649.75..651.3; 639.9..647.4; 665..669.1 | 0.02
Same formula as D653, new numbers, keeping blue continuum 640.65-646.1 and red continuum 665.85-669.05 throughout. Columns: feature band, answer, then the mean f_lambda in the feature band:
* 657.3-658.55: 0.018 nm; 11.3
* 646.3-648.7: -0.051 nm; 11.7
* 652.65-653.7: -0.012 nm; 11.6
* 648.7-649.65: 0.007 nm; 11.4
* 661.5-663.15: 0.037 nm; 11.3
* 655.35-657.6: -0.004 nm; 11.5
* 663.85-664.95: 0.074 nm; 10.8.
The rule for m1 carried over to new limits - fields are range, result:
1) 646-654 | 11.6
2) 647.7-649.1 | 11.7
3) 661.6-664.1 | 11.2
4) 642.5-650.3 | 11.5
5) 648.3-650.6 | 11.3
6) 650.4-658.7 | 11.5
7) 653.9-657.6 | 11.4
